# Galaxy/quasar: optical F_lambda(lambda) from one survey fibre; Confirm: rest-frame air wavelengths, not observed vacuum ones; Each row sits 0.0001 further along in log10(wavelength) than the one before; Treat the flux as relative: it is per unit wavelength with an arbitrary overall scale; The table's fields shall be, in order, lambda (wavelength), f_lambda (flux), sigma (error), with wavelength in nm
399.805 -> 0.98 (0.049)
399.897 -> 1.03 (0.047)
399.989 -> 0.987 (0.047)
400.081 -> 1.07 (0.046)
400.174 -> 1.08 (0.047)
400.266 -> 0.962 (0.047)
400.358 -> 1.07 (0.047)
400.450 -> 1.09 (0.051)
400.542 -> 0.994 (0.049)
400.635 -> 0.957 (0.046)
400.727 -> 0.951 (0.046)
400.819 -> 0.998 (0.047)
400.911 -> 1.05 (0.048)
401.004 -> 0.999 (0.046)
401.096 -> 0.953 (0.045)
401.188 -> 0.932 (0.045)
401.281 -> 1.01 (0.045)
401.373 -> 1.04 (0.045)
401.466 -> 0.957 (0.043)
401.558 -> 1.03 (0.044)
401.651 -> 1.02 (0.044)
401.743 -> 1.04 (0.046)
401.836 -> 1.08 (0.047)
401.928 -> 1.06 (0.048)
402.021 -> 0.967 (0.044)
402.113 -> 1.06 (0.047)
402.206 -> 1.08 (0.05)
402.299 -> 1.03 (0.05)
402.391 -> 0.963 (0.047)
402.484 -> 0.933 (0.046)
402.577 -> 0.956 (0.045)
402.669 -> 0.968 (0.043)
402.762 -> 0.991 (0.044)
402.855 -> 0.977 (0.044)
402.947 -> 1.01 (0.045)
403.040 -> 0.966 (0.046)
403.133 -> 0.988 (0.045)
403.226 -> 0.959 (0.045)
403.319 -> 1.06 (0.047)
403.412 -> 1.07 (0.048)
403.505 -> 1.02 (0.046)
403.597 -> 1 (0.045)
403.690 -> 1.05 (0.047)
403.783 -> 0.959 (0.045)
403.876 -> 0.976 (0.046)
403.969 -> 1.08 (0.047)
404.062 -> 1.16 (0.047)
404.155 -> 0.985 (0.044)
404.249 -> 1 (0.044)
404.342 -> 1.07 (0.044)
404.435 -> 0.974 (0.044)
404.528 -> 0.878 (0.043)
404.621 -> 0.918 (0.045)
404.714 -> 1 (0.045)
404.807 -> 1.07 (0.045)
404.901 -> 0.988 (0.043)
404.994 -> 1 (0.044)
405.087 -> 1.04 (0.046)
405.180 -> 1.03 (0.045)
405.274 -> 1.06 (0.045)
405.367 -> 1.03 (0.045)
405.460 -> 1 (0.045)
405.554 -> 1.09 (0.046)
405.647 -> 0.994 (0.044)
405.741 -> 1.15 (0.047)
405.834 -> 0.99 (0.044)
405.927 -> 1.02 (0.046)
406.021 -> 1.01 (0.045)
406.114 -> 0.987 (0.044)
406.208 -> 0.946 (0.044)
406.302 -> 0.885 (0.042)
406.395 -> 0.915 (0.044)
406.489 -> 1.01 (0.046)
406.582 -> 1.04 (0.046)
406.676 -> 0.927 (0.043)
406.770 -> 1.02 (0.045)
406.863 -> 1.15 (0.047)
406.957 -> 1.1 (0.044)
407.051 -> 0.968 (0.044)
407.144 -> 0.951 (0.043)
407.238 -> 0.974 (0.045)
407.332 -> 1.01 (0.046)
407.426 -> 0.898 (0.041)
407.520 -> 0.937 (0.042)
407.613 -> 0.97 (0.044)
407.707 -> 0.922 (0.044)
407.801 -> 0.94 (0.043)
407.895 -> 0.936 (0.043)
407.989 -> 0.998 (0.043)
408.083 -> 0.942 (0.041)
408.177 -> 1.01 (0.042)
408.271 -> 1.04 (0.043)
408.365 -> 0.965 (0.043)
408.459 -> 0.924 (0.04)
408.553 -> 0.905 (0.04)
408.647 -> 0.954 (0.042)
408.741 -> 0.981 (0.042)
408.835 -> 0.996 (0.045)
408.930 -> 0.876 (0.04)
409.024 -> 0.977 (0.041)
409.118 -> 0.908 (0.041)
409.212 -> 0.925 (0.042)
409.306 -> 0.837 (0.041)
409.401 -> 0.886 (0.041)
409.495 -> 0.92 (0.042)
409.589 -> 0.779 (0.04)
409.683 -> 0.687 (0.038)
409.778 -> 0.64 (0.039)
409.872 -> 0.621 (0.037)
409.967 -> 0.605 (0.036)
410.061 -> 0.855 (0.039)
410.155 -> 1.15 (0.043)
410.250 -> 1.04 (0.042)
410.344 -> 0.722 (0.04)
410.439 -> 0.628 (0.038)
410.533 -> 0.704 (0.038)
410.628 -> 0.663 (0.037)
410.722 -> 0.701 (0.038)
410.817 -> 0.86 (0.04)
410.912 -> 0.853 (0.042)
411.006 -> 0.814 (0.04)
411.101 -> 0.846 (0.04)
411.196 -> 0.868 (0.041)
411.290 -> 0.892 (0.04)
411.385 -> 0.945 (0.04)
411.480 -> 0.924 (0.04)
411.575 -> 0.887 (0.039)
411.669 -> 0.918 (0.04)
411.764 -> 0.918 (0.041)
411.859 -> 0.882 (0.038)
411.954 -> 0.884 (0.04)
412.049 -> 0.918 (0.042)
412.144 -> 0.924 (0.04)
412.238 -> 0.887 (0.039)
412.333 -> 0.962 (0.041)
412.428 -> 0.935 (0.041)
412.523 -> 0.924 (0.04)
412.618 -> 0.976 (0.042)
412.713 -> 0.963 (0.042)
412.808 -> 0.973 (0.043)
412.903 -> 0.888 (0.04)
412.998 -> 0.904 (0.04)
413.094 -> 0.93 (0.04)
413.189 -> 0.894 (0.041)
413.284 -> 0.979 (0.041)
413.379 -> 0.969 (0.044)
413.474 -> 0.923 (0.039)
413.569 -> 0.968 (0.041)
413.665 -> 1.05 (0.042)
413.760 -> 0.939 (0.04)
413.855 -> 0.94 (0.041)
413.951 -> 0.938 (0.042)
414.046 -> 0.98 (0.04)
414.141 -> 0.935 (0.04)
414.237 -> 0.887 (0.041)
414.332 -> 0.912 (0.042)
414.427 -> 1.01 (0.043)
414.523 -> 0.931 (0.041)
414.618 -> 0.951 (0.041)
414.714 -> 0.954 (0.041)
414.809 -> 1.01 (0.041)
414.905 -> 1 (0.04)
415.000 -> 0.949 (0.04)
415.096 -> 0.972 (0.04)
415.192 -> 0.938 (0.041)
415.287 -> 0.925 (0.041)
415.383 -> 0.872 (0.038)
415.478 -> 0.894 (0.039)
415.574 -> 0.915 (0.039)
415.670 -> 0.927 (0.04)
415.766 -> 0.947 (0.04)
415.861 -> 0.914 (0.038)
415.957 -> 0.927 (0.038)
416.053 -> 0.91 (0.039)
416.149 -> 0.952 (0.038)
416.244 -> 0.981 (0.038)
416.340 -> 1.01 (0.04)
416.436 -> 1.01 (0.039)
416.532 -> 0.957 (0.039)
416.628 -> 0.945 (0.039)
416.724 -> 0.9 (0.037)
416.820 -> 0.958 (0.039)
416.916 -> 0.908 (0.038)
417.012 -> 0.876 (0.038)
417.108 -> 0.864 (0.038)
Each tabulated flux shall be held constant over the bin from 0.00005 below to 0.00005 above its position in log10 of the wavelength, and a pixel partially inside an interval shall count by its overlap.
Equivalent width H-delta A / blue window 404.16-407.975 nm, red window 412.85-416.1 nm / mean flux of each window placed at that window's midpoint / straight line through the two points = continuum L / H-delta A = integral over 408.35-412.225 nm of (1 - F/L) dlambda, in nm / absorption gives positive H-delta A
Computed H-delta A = 0.441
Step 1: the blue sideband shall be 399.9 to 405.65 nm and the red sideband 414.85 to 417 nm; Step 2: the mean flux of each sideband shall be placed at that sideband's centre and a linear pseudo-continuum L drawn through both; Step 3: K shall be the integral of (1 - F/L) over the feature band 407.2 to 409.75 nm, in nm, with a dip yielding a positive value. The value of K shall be 0.14 nm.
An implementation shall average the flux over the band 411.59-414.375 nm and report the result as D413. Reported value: 0.934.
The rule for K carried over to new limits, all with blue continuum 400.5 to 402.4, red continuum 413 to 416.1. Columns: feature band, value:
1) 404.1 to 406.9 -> -0.05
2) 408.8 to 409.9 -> 0.15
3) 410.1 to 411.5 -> 0.18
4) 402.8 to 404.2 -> -0.03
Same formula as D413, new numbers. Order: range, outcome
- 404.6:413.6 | 0.928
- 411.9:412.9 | 0.933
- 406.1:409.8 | 0.942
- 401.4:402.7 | 1.01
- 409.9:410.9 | 0.791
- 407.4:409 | 0.954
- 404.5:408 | 0.994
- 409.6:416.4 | 0.9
